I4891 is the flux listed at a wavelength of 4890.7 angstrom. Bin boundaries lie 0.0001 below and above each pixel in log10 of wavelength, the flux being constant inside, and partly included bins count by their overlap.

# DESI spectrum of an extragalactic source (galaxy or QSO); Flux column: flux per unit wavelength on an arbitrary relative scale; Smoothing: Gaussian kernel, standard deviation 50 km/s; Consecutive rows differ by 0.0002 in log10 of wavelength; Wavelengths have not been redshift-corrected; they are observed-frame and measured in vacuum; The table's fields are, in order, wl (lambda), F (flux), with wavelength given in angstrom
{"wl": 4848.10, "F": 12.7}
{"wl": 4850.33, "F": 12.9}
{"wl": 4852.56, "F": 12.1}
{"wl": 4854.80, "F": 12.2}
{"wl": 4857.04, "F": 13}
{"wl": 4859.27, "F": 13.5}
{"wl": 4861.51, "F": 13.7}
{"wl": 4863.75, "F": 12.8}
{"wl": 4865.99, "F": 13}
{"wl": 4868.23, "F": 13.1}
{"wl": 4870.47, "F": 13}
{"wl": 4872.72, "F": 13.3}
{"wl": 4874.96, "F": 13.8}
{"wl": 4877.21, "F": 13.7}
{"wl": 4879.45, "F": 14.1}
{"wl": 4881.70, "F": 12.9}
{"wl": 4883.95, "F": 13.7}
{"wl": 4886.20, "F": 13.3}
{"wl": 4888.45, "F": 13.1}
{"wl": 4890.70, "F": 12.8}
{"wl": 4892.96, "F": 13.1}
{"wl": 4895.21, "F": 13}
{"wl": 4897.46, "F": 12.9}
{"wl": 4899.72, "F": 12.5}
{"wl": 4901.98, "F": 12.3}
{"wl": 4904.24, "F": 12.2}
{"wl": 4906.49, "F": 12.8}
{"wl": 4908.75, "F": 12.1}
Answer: 12.8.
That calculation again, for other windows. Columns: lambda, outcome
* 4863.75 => 12.8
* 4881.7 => 12.9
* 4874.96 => 13.8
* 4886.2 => 13.3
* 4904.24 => 12.2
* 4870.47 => 13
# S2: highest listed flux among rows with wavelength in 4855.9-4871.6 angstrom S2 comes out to 13.7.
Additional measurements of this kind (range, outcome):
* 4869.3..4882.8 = 14.1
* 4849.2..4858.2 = 13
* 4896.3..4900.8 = 12.9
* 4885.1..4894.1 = 13.3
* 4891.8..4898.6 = 13.1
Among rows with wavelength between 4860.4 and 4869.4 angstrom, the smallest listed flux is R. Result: 12.8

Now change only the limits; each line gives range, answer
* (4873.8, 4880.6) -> 13.7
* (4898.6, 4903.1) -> 12.3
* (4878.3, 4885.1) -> 12.9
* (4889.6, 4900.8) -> 12.5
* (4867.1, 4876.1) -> 13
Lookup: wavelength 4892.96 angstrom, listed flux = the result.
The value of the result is 13.1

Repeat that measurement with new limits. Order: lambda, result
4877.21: 13.7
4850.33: 12.9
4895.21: 13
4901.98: 12.3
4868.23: 13.1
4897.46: 12.9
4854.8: 12.2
